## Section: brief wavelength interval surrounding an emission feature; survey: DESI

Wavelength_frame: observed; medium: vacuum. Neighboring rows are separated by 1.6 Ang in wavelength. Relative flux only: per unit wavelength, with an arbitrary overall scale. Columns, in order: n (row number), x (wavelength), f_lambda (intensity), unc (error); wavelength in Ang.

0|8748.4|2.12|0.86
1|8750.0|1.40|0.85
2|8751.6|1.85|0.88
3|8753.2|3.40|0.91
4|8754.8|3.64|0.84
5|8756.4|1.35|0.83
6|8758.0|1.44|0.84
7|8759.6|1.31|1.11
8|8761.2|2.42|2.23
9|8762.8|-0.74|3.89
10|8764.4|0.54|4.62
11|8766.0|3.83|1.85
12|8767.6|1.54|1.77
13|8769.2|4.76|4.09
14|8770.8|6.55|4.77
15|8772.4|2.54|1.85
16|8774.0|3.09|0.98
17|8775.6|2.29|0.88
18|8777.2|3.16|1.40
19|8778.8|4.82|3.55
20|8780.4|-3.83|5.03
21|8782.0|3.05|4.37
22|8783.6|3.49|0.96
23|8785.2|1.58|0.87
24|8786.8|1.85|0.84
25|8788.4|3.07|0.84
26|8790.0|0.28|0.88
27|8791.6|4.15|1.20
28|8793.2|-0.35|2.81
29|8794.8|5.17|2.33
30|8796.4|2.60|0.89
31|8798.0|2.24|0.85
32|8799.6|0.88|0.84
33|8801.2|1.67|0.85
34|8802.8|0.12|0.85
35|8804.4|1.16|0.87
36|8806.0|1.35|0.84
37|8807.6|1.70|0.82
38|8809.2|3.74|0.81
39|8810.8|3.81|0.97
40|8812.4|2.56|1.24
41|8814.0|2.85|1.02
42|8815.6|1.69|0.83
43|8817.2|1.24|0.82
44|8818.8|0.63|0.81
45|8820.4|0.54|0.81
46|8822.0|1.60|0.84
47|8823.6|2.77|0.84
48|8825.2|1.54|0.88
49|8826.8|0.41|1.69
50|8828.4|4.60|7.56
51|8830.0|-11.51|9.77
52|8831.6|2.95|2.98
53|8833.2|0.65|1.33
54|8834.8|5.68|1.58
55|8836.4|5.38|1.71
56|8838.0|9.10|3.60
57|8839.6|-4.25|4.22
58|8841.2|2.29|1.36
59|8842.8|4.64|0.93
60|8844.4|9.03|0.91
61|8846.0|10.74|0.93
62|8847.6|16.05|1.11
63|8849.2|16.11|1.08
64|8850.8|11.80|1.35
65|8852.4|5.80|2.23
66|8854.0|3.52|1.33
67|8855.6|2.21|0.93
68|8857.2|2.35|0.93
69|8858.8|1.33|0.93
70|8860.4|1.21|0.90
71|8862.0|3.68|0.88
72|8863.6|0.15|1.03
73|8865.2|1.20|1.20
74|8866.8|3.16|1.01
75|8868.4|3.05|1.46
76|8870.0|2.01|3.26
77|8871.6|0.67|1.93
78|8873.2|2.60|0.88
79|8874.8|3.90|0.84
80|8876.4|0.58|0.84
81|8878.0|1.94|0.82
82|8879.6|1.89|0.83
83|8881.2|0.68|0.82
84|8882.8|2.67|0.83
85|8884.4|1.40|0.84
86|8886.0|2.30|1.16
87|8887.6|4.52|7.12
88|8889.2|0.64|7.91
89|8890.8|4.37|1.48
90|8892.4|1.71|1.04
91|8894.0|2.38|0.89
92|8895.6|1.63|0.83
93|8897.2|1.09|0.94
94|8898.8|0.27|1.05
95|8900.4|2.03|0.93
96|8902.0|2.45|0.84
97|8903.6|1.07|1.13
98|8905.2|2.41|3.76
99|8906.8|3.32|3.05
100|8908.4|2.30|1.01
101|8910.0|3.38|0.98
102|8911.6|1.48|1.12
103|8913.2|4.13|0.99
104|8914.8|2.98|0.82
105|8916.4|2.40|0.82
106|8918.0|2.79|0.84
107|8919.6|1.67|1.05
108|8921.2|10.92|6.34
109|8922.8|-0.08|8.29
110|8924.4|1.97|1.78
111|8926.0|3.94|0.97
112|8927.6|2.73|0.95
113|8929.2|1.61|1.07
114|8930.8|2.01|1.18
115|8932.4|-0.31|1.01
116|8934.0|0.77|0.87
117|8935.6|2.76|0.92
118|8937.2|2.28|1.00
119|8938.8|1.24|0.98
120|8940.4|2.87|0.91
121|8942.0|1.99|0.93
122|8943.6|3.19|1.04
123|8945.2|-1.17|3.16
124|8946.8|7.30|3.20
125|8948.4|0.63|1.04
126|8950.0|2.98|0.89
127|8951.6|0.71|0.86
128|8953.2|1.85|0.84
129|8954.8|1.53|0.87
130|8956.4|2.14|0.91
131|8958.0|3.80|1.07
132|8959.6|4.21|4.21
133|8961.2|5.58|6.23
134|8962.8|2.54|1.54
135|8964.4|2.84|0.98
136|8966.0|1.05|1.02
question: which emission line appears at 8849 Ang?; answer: H-beta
